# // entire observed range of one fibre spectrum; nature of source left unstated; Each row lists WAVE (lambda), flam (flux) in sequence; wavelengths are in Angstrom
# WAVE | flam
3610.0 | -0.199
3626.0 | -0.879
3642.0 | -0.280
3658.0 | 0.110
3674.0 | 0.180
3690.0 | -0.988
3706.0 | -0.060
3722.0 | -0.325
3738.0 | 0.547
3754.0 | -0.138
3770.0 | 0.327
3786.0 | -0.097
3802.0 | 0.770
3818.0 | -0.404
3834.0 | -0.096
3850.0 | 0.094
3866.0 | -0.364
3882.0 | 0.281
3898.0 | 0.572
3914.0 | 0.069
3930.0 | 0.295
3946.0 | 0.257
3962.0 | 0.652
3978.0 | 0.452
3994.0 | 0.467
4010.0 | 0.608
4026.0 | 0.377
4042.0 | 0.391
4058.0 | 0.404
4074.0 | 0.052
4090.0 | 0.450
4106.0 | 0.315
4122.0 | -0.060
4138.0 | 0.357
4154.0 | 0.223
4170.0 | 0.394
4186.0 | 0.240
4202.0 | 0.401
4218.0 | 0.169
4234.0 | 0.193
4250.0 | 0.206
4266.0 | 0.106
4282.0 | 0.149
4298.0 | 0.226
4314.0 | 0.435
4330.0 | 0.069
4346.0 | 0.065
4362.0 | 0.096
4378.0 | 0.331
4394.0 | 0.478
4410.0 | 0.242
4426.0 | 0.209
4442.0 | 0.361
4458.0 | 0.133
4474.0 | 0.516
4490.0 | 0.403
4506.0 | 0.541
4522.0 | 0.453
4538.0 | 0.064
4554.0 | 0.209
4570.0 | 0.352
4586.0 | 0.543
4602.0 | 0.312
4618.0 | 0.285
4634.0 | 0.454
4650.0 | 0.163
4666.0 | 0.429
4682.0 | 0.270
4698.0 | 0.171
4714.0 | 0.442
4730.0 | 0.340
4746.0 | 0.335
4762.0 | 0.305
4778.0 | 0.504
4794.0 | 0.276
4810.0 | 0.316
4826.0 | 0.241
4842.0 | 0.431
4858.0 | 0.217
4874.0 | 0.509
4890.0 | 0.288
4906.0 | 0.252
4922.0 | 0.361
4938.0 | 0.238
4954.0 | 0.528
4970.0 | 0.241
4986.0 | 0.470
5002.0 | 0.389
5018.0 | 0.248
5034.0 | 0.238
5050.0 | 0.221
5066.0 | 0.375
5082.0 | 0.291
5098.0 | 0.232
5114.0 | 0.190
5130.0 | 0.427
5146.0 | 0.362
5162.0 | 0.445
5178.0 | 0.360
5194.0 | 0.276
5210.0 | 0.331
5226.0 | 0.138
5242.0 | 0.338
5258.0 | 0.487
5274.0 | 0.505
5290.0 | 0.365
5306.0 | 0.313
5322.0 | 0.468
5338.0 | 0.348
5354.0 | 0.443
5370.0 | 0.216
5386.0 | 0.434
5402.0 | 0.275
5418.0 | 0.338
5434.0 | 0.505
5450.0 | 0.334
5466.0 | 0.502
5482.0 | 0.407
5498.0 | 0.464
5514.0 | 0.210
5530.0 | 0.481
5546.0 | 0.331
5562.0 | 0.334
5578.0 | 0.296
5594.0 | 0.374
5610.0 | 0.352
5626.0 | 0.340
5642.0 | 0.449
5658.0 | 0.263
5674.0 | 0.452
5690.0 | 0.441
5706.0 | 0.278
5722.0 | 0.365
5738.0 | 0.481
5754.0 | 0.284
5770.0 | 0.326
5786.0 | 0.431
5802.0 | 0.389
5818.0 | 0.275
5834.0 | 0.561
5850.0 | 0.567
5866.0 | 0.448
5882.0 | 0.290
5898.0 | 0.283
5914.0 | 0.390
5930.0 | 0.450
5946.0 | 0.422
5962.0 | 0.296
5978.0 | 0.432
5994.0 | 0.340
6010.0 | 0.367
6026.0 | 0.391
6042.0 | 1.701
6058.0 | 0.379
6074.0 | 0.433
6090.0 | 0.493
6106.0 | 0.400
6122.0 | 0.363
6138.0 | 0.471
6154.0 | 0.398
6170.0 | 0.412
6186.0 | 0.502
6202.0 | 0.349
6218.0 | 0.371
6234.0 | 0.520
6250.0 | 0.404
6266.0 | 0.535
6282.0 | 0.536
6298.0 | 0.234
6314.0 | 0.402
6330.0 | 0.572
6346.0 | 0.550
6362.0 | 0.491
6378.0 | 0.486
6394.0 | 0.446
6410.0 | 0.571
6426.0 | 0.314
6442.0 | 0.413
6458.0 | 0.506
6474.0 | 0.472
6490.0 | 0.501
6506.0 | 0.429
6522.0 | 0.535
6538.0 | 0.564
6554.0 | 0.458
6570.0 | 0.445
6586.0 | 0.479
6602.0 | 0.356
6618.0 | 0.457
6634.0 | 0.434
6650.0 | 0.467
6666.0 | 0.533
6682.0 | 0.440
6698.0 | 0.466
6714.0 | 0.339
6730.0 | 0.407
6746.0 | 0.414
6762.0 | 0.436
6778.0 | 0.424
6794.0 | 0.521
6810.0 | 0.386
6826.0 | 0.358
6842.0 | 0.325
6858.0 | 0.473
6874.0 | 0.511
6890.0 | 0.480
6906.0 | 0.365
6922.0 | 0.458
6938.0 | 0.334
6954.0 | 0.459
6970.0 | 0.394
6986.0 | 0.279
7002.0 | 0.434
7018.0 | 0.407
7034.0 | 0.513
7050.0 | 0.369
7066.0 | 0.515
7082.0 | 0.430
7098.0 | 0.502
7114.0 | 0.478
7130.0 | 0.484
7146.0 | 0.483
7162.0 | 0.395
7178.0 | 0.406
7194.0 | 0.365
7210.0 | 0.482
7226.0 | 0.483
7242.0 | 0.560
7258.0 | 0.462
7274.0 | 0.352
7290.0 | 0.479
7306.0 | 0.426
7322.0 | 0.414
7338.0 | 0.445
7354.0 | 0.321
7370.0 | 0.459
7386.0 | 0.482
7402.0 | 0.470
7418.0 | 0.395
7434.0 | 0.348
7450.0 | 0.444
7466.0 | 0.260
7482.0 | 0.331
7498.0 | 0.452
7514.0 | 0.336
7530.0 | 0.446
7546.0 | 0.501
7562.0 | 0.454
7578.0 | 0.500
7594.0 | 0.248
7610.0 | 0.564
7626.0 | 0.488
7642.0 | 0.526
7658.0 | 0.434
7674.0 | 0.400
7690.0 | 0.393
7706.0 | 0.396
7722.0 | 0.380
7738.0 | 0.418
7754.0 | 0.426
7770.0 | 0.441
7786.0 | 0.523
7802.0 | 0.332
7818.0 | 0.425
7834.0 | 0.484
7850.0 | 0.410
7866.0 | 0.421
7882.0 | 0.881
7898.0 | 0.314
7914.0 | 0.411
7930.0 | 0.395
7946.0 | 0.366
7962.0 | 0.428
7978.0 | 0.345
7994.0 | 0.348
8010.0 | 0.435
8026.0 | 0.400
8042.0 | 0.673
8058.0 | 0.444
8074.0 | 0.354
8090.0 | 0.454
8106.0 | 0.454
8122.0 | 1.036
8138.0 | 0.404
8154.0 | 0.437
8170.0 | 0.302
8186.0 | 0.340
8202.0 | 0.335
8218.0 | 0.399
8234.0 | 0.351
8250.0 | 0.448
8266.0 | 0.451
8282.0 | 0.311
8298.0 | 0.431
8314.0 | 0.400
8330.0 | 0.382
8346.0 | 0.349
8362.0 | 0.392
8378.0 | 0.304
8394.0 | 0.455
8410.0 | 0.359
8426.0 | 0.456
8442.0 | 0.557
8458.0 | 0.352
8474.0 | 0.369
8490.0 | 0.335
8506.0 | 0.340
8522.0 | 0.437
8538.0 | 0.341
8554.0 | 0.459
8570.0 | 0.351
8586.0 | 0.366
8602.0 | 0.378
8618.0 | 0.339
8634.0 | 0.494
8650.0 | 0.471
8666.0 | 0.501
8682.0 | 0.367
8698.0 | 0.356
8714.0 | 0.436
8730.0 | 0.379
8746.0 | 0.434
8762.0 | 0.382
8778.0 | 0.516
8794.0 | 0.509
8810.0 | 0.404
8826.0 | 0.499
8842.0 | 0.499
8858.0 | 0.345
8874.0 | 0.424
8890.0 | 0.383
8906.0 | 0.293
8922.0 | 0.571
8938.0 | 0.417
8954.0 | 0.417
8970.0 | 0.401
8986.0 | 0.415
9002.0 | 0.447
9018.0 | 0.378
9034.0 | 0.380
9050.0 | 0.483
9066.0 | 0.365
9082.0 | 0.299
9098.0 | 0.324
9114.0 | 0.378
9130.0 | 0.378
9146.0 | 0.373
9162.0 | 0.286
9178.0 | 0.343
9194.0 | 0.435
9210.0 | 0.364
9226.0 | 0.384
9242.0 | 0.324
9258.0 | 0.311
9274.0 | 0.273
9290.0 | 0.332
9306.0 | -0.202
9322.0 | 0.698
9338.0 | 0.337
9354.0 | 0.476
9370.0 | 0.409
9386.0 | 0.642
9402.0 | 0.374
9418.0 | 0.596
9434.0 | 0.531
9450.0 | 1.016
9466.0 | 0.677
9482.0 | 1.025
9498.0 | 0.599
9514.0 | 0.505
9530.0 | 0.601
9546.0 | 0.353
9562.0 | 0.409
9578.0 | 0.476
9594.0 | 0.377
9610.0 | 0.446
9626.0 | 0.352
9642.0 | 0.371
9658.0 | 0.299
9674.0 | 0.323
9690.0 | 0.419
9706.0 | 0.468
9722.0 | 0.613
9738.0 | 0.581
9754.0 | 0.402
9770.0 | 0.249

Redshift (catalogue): 0.62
